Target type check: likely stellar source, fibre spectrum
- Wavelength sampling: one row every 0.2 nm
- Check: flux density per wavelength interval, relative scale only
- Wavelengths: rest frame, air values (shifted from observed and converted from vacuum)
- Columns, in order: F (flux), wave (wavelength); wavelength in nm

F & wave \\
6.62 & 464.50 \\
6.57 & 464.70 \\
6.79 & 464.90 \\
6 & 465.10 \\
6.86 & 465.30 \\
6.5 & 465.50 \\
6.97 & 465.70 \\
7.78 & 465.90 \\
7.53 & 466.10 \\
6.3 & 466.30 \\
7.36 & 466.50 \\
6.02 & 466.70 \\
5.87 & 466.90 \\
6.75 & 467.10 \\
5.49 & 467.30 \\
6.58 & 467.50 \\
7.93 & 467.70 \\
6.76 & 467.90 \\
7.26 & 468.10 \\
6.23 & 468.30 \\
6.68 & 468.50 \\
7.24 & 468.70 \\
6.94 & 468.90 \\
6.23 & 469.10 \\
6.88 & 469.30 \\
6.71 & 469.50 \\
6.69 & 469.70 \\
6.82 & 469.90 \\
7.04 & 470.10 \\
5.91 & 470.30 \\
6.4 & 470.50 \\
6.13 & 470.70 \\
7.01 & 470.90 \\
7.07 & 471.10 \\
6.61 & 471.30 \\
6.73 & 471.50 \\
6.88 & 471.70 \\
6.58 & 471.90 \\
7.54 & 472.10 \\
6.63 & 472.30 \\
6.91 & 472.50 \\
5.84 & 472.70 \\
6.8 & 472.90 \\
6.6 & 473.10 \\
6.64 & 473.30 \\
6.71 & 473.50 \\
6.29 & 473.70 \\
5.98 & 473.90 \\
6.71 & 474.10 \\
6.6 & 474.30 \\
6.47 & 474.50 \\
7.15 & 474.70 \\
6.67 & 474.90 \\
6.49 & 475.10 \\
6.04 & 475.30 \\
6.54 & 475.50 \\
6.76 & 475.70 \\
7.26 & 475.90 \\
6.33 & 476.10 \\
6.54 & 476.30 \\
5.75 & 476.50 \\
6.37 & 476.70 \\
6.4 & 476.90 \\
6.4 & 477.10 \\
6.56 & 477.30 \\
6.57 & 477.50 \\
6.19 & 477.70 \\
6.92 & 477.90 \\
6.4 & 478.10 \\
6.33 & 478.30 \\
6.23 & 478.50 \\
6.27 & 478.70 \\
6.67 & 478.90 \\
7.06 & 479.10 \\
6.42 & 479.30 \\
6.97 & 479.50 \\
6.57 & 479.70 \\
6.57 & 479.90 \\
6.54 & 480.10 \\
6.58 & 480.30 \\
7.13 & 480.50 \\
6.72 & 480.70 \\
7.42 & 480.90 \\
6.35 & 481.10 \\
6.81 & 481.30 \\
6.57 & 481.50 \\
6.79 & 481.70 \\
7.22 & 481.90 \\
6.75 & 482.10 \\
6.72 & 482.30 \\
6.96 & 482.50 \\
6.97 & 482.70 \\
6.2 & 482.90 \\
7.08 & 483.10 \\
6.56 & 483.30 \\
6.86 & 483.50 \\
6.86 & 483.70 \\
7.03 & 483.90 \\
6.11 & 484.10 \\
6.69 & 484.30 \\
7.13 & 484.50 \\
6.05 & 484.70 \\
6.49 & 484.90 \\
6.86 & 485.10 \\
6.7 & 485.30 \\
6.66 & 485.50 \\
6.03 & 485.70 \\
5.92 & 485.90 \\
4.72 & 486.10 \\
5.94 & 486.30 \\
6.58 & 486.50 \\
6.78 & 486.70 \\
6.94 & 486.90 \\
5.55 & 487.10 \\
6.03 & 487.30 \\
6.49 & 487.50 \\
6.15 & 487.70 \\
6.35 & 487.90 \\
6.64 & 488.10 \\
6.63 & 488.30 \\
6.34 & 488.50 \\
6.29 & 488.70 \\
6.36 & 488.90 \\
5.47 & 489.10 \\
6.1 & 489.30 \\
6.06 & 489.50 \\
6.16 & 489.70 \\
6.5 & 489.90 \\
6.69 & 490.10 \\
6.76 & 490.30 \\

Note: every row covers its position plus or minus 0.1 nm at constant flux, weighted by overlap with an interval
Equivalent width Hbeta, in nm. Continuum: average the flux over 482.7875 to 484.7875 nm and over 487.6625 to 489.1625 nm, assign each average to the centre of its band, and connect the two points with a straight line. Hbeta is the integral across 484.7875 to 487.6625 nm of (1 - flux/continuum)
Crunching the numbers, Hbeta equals 0.09 nm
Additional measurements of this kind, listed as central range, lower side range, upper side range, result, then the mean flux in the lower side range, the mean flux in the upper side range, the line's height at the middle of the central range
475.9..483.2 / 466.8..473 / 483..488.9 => -0.11 nm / 6.68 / 6.43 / 6.53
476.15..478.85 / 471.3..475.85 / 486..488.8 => 0.05 nm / 6.62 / 6.25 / 6.52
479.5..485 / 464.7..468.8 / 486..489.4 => -0.34 nm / 6.74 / 6.2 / 6.34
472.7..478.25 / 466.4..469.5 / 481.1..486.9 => 0.10 nm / 6.68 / 6.58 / 6.63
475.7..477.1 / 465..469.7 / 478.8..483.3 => 0.06 nm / 6.73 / 6.77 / 6.76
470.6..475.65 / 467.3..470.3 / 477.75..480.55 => 0.06 nm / 6.78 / 6.6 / 6.71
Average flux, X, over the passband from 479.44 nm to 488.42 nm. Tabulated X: 6.57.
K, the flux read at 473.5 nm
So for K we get 6.71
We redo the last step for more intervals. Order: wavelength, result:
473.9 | 5.98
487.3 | 6.03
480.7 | 6.72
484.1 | 6.11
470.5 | 6.4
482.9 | 6.2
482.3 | 6.72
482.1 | 6.75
